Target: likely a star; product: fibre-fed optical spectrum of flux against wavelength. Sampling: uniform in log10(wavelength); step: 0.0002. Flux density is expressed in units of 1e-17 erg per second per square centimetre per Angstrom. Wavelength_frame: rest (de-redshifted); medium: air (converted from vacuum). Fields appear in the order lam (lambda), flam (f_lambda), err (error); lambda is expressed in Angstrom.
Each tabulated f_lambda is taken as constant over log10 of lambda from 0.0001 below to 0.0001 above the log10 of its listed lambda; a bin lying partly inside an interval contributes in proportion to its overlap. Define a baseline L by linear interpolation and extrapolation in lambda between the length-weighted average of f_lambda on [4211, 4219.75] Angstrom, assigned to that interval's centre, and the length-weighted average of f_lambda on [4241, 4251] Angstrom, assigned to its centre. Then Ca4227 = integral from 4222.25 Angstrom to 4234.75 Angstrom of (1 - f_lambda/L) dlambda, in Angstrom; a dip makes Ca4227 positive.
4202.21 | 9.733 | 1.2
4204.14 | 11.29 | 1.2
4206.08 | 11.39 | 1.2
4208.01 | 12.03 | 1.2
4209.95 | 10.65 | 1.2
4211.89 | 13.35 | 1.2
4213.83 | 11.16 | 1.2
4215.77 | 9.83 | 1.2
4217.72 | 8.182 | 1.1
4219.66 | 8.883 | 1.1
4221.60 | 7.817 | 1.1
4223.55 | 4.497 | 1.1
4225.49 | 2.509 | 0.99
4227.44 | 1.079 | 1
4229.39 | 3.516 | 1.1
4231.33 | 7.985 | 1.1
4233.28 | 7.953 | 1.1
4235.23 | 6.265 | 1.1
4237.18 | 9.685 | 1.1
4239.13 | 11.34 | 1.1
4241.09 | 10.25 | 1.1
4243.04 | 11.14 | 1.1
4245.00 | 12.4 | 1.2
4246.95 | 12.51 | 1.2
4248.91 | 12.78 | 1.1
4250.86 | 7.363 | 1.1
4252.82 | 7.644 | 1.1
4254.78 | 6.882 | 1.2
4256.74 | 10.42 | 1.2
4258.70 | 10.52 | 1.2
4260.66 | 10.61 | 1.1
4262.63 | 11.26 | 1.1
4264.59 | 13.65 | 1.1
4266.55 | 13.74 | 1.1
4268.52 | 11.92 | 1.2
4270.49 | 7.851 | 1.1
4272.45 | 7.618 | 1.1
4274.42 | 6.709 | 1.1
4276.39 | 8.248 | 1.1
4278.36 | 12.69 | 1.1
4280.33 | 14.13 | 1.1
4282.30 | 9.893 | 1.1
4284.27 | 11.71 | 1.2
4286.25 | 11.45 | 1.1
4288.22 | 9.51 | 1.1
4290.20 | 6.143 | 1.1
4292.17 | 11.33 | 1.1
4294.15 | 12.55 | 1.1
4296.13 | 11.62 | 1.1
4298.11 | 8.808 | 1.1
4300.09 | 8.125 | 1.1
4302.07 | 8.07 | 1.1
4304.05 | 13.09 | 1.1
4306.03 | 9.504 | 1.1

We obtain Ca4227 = 7.1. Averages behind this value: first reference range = 10.4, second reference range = 11.5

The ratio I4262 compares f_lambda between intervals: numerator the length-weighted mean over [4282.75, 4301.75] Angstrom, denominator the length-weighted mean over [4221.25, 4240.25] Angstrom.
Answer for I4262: 1.61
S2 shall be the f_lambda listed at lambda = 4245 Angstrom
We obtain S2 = 12.4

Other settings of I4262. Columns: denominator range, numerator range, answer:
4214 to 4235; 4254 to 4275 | 1.59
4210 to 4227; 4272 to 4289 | 1.26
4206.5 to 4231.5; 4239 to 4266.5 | 1.36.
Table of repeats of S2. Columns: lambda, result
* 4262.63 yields 11.26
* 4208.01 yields 12.03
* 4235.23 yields 6.265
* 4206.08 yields 11.39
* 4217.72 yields 8.182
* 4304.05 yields 13.09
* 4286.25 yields 11.45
